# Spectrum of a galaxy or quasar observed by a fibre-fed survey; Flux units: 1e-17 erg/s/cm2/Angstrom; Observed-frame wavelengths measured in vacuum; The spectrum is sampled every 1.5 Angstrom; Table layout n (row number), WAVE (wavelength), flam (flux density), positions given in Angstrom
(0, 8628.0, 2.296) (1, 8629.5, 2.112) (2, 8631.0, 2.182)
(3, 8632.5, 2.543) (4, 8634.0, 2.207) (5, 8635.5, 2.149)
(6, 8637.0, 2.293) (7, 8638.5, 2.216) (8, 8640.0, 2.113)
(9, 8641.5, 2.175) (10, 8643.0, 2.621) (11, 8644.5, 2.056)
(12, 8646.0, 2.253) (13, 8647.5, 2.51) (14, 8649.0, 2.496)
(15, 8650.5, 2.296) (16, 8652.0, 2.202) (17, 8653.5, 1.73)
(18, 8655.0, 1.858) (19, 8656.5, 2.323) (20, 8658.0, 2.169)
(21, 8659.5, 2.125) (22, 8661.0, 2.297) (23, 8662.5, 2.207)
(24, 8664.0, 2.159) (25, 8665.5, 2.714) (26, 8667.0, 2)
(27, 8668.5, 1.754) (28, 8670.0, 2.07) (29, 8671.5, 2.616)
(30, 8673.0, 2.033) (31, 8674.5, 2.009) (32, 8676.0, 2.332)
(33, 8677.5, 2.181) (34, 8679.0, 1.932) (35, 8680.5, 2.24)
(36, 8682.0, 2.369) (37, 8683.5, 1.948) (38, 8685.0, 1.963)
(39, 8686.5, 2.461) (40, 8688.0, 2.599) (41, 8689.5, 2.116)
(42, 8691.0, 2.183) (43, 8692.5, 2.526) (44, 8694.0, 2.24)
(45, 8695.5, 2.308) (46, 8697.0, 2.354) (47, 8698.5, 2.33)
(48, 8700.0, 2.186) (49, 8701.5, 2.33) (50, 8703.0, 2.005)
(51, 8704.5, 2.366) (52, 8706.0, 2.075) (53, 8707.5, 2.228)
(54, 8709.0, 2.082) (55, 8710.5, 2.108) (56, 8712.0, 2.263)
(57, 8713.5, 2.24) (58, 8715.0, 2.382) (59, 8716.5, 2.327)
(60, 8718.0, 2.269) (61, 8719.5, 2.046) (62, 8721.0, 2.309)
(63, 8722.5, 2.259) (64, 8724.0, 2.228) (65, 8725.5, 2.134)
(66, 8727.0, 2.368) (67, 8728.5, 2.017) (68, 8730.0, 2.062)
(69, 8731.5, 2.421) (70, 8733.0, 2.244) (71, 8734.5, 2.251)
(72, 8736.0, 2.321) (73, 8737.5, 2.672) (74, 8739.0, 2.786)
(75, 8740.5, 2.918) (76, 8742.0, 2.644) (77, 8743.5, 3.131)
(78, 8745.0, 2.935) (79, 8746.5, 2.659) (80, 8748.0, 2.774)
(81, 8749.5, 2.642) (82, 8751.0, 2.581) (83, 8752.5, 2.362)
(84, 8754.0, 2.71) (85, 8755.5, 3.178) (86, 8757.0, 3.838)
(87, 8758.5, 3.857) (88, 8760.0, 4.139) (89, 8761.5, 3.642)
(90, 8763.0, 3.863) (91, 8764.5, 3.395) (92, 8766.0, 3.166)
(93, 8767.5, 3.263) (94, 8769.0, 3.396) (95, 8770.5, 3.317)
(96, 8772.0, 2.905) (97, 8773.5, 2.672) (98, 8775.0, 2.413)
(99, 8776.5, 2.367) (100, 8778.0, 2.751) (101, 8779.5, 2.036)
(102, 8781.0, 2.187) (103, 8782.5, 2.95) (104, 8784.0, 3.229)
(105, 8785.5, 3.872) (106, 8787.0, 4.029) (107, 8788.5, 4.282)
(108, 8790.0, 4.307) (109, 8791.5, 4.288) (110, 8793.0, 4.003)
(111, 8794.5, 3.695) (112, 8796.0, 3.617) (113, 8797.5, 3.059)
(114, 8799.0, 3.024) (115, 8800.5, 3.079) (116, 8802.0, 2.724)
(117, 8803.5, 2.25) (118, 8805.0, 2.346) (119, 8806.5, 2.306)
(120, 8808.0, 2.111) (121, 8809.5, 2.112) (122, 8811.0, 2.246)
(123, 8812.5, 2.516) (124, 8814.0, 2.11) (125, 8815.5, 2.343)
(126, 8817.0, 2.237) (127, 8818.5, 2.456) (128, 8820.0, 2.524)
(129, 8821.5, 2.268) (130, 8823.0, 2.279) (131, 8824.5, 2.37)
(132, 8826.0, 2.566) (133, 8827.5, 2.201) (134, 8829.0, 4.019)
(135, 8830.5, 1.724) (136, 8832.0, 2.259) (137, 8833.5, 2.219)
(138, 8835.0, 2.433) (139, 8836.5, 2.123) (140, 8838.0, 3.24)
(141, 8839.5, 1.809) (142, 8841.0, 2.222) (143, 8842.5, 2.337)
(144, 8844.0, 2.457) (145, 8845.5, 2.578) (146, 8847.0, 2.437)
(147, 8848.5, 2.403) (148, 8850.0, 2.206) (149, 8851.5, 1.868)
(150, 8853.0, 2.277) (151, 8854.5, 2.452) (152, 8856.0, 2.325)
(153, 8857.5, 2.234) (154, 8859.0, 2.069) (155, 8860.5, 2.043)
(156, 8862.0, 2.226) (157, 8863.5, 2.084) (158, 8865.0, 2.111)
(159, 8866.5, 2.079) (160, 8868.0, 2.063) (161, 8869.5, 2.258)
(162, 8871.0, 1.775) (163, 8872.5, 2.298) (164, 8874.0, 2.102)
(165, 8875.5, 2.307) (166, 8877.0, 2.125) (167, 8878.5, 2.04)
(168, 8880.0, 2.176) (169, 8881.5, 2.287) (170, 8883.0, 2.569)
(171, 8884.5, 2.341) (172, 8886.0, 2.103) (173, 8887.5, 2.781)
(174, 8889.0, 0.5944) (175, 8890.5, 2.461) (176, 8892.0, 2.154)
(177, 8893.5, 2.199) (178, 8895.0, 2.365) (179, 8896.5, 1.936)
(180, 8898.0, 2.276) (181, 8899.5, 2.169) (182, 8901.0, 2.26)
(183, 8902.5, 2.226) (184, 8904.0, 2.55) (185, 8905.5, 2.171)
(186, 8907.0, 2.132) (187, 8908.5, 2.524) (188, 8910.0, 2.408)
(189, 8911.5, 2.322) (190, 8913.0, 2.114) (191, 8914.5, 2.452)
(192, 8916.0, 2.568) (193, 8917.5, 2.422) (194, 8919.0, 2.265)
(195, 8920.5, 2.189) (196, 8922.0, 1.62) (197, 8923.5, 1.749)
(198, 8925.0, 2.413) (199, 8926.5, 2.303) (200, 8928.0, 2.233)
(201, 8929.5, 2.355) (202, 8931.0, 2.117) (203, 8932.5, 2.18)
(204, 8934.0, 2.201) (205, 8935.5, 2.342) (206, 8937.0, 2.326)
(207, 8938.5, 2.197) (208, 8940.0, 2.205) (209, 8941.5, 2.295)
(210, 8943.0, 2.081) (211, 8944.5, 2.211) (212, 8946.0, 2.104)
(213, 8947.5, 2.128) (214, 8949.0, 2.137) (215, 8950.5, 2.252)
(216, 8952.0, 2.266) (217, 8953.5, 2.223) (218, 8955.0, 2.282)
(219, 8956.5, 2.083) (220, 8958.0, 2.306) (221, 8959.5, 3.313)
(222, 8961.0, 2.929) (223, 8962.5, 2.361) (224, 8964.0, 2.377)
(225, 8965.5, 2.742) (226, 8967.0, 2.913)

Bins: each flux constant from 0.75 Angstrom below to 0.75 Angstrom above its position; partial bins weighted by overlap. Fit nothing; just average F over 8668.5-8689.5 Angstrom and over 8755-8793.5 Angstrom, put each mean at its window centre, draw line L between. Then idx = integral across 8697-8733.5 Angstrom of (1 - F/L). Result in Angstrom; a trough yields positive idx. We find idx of 5.64 Angstrom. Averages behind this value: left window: 2.19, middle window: 2.22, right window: 3.36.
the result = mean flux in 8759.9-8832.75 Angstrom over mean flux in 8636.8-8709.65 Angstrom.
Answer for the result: 1.31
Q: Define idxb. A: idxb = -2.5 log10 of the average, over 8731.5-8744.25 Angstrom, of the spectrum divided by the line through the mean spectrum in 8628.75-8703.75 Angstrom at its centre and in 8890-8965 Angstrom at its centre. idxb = -0.17 mag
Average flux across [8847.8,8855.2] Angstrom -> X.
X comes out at 2.24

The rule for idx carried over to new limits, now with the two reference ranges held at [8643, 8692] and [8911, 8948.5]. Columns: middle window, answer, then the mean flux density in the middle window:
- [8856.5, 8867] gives 0.4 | 2.13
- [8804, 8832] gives -2.0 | 2.37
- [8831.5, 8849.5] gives -1.3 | 2.38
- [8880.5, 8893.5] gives 0.3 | 2.16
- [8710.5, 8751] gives -4.2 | 2.43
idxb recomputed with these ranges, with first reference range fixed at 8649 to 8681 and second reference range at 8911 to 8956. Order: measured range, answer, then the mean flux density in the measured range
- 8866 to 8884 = 0.01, 2.18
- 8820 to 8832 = -0.13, 2.48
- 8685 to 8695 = -0.08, 2.32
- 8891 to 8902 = 0.00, 2.2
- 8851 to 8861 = 0.00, 2.19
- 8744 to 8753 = -0.22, 2.68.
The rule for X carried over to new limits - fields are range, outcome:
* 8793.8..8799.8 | 3.34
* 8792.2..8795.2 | 3.86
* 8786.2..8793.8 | 4.18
